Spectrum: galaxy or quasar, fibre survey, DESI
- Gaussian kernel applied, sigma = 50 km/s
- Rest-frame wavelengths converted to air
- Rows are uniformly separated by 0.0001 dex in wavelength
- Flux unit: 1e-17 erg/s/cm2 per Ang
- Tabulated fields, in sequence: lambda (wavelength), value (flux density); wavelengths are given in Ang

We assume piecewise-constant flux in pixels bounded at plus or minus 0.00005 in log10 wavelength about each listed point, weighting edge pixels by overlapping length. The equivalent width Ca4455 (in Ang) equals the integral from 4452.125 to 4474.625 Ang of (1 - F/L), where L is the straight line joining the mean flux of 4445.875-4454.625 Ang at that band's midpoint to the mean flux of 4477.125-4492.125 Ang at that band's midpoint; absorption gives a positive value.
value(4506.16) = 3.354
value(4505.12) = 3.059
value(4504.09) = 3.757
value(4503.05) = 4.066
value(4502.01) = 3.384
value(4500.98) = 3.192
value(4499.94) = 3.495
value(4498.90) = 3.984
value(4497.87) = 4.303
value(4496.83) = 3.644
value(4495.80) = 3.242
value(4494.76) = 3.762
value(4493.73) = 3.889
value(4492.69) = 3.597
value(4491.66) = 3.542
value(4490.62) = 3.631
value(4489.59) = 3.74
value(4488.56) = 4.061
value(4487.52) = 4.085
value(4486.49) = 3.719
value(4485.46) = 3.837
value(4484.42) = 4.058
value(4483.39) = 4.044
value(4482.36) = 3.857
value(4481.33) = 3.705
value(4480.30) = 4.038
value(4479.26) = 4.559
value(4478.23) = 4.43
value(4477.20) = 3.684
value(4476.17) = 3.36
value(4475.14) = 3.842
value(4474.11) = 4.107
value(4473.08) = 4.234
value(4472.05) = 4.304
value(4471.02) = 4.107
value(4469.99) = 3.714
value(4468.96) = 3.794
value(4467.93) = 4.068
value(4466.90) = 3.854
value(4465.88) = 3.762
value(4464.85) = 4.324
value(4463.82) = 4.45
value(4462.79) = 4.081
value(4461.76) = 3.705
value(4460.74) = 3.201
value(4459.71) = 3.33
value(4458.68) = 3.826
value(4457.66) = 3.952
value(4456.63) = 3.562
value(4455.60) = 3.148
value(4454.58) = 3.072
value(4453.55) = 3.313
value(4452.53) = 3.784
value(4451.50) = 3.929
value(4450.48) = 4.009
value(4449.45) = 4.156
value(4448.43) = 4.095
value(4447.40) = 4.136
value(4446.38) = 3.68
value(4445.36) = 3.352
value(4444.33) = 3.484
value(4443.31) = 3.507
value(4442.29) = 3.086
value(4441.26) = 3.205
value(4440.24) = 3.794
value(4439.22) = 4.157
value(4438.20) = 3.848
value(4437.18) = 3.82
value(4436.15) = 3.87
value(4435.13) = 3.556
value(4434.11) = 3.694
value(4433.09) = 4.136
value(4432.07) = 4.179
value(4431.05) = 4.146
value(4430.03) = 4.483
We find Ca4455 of 0.4 Ang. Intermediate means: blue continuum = 3.83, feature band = 3.81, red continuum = 3.94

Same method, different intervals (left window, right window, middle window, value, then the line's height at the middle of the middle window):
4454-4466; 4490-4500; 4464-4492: -1.8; 3.71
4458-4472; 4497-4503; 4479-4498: -0.4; 3.76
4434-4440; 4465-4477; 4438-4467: 1.2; 3.88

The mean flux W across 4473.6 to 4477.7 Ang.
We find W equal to 3.75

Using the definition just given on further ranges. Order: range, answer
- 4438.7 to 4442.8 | 3.56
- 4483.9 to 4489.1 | 3.95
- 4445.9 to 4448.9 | 3.97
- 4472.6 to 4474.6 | 4.17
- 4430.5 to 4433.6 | 4.16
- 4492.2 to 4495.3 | 3.74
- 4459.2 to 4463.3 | 3.58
